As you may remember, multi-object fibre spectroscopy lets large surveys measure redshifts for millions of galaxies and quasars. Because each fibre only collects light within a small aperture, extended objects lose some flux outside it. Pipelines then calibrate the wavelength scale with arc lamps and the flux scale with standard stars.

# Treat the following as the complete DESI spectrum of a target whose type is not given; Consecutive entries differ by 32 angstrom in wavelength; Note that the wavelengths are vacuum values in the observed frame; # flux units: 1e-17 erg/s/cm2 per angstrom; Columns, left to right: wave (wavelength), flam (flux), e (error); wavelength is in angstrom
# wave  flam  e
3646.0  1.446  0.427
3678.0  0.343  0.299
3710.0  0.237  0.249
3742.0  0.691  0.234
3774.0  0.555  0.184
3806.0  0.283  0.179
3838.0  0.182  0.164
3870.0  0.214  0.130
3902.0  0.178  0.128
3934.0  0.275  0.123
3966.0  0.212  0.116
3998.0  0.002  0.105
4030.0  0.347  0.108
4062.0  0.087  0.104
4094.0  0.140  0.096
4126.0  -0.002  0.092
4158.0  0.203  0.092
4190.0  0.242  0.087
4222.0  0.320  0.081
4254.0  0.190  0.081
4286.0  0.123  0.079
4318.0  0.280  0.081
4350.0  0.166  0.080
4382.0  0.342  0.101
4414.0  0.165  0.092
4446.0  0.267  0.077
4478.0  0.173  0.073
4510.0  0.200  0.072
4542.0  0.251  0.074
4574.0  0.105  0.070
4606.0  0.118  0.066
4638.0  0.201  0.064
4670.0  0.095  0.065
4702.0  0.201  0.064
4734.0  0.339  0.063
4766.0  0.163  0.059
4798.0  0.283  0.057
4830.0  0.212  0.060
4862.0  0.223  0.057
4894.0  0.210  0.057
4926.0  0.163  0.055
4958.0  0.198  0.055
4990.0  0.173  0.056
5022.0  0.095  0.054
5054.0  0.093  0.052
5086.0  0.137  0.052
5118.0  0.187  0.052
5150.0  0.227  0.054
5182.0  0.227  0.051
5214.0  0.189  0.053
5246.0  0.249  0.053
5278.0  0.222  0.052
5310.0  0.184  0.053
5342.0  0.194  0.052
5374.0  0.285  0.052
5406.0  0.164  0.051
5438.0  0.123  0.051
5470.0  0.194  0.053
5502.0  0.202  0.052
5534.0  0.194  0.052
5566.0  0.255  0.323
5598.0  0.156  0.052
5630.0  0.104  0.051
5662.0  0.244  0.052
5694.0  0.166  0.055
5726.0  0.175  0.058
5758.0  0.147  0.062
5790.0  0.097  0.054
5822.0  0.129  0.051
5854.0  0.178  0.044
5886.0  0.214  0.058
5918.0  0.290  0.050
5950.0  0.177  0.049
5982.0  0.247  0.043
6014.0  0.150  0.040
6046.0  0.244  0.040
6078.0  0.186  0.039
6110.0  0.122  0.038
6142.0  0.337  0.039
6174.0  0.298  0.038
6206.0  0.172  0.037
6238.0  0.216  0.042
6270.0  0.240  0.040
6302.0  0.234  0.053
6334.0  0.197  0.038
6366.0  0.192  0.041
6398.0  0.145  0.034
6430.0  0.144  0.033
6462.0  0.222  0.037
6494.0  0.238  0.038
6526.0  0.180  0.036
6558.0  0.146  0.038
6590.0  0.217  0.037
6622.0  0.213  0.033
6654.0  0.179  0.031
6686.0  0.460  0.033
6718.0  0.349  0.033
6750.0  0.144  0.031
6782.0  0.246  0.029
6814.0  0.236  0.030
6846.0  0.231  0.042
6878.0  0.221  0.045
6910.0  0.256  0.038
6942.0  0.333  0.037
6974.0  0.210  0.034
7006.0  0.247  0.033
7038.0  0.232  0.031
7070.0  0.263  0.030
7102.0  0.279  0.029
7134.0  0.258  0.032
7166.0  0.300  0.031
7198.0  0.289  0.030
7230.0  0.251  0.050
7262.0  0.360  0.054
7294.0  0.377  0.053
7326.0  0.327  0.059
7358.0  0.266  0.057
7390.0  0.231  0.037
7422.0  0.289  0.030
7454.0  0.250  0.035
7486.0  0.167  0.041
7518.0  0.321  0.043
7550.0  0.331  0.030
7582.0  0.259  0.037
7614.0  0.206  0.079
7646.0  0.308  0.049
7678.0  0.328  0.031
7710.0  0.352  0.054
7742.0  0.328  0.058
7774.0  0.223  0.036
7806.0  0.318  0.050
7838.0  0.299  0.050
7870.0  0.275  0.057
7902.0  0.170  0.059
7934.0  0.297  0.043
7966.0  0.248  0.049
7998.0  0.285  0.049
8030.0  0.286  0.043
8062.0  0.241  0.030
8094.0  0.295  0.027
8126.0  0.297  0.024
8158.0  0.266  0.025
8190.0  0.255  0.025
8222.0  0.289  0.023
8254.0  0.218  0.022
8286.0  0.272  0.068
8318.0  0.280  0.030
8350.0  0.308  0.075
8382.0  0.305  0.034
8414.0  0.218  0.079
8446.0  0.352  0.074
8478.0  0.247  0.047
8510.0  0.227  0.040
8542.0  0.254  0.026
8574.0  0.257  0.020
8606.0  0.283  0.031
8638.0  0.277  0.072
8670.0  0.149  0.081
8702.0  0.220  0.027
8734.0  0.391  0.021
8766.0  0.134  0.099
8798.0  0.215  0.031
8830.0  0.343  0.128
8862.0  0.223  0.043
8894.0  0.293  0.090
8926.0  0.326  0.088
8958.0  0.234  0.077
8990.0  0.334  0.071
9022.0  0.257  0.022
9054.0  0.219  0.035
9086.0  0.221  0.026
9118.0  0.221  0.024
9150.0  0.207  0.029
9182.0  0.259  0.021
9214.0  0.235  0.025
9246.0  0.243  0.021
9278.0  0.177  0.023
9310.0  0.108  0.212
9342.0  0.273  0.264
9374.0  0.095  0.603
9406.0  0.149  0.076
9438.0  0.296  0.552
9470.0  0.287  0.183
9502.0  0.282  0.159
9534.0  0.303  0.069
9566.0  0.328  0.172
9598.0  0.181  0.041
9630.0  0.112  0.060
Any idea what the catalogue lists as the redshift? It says 0.80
